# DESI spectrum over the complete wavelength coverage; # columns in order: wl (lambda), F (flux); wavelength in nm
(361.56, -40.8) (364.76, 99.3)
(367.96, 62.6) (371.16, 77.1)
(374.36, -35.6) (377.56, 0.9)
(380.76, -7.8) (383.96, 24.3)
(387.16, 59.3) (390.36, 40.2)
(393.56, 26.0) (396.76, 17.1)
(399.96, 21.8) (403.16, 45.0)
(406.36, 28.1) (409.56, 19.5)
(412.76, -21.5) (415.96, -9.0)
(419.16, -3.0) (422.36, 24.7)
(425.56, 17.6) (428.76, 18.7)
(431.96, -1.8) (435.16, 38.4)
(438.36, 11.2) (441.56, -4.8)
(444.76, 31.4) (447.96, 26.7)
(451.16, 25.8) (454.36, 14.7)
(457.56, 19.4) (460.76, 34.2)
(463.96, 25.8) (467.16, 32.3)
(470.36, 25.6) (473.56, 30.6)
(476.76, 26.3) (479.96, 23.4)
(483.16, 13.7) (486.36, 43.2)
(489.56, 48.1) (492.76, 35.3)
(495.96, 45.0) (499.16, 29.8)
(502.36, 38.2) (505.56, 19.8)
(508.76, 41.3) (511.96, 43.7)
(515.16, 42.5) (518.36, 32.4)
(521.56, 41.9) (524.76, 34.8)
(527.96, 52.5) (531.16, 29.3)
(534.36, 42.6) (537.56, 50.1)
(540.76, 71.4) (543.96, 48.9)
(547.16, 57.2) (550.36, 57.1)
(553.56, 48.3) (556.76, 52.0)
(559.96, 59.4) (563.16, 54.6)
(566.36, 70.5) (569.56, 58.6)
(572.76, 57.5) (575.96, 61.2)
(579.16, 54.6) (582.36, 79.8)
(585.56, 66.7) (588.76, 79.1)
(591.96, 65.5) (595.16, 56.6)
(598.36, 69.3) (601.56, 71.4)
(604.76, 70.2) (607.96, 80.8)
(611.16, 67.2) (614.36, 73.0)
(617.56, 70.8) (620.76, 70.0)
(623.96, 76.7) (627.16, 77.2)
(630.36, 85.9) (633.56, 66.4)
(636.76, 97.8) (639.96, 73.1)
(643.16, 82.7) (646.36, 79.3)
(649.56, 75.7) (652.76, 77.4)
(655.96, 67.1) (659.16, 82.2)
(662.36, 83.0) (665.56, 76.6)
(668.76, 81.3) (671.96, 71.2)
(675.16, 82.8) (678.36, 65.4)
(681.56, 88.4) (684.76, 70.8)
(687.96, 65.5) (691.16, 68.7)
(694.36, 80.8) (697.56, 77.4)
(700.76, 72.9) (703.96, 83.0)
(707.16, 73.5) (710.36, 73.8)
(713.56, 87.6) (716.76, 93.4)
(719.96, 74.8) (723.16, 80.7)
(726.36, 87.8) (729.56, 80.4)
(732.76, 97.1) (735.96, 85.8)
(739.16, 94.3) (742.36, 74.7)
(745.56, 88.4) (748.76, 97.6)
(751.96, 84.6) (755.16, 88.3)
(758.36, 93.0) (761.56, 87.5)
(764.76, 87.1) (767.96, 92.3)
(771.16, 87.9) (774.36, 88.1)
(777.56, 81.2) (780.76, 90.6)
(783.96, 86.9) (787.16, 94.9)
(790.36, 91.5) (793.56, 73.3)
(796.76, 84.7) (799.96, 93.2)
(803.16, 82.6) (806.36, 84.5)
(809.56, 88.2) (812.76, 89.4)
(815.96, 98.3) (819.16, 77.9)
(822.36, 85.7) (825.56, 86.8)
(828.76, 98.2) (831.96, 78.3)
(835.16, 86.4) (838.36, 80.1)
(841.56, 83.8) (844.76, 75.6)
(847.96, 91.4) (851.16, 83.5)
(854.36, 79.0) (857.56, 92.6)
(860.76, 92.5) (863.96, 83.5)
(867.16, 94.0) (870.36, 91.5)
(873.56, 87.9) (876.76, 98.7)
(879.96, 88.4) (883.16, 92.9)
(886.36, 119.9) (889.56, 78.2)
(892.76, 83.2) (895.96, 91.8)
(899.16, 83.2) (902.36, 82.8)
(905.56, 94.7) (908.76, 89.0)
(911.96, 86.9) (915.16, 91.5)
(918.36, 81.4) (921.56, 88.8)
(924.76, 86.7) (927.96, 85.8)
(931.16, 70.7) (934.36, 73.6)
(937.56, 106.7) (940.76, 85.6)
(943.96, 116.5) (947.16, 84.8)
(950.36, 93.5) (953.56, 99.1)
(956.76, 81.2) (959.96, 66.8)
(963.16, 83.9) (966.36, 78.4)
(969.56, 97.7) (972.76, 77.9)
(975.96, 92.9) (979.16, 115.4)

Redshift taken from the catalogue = 0.348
